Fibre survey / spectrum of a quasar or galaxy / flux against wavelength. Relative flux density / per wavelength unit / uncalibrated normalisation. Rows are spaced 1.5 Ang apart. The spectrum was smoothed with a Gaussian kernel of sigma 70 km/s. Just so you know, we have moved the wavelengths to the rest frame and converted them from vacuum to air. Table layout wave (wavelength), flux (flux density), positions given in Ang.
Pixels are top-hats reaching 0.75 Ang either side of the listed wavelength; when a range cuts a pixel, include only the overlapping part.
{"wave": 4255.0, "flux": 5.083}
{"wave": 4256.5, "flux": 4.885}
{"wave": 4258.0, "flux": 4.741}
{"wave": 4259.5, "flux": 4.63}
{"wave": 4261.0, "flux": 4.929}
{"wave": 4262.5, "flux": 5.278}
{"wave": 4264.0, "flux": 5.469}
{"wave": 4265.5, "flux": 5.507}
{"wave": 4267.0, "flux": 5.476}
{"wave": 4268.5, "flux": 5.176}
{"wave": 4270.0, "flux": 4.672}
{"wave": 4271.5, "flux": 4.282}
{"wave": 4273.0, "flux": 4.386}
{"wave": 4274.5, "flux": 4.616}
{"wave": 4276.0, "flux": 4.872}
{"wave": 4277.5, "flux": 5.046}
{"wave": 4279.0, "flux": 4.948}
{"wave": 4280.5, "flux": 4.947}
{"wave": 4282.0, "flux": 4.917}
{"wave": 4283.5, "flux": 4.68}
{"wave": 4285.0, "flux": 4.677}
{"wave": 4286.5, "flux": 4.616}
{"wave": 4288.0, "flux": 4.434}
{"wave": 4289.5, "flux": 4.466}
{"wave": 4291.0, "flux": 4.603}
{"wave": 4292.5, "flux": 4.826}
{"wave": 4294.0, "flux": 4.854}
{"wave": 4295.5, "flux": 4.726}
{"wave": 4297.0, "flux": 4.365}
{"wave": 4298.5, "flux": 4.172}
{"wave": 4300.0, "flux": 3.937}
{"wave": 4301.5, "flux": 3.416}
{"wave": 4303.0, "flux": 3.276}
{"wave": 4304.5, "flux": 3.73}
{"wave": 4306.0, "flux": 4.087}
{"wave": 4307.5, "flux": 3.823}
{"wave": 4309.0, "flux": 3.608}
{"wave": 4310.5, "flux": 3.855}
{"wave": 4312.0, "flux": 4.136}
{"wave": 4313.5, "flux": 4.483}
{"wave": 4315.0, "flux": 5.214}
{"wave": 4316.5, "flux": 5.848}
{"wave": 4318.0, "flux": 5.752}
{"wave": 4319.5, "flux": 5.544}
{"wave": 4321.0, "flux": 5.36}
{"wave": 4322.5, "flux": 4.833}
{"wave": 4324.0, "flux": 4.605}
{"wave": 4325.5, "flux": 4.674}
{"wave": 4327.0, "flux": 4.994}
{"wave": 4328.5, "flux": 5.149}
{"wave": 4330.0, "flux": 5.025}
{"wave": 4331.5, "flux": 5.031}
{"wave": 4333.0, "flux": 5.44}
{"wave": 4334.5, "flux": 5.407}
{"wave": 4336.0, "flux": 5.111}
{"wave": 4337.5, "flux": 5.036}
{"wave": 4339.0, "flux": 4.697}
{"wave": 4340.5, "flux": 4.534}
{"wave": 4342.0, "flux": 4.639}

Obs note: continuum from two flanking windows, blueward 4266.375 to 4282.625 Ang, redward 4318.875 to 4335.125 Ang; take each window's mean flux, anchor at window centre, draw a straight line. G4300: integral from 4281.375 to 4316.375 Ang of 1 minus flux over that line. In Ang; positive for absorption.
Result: 4.5 Ang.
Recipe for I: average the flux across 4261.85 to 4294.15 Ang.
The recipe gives 4.85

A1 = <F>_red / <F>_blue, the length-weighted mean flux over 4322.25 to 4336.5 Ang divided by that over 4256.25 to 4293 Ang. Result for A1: 1.04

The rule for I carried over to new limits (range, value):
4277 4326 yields 4.56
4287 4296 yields 4.65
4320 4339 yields 5.05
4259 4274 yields 4.98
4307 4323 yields 4.78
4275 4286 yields 4.86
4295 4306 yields 3.94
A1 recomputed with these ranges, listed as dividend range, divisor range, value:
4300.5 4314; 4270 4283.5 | 0.80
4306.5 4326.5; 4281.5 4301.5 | 1.05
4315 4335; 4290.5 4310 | 1.27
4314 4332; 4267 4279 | 1.08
